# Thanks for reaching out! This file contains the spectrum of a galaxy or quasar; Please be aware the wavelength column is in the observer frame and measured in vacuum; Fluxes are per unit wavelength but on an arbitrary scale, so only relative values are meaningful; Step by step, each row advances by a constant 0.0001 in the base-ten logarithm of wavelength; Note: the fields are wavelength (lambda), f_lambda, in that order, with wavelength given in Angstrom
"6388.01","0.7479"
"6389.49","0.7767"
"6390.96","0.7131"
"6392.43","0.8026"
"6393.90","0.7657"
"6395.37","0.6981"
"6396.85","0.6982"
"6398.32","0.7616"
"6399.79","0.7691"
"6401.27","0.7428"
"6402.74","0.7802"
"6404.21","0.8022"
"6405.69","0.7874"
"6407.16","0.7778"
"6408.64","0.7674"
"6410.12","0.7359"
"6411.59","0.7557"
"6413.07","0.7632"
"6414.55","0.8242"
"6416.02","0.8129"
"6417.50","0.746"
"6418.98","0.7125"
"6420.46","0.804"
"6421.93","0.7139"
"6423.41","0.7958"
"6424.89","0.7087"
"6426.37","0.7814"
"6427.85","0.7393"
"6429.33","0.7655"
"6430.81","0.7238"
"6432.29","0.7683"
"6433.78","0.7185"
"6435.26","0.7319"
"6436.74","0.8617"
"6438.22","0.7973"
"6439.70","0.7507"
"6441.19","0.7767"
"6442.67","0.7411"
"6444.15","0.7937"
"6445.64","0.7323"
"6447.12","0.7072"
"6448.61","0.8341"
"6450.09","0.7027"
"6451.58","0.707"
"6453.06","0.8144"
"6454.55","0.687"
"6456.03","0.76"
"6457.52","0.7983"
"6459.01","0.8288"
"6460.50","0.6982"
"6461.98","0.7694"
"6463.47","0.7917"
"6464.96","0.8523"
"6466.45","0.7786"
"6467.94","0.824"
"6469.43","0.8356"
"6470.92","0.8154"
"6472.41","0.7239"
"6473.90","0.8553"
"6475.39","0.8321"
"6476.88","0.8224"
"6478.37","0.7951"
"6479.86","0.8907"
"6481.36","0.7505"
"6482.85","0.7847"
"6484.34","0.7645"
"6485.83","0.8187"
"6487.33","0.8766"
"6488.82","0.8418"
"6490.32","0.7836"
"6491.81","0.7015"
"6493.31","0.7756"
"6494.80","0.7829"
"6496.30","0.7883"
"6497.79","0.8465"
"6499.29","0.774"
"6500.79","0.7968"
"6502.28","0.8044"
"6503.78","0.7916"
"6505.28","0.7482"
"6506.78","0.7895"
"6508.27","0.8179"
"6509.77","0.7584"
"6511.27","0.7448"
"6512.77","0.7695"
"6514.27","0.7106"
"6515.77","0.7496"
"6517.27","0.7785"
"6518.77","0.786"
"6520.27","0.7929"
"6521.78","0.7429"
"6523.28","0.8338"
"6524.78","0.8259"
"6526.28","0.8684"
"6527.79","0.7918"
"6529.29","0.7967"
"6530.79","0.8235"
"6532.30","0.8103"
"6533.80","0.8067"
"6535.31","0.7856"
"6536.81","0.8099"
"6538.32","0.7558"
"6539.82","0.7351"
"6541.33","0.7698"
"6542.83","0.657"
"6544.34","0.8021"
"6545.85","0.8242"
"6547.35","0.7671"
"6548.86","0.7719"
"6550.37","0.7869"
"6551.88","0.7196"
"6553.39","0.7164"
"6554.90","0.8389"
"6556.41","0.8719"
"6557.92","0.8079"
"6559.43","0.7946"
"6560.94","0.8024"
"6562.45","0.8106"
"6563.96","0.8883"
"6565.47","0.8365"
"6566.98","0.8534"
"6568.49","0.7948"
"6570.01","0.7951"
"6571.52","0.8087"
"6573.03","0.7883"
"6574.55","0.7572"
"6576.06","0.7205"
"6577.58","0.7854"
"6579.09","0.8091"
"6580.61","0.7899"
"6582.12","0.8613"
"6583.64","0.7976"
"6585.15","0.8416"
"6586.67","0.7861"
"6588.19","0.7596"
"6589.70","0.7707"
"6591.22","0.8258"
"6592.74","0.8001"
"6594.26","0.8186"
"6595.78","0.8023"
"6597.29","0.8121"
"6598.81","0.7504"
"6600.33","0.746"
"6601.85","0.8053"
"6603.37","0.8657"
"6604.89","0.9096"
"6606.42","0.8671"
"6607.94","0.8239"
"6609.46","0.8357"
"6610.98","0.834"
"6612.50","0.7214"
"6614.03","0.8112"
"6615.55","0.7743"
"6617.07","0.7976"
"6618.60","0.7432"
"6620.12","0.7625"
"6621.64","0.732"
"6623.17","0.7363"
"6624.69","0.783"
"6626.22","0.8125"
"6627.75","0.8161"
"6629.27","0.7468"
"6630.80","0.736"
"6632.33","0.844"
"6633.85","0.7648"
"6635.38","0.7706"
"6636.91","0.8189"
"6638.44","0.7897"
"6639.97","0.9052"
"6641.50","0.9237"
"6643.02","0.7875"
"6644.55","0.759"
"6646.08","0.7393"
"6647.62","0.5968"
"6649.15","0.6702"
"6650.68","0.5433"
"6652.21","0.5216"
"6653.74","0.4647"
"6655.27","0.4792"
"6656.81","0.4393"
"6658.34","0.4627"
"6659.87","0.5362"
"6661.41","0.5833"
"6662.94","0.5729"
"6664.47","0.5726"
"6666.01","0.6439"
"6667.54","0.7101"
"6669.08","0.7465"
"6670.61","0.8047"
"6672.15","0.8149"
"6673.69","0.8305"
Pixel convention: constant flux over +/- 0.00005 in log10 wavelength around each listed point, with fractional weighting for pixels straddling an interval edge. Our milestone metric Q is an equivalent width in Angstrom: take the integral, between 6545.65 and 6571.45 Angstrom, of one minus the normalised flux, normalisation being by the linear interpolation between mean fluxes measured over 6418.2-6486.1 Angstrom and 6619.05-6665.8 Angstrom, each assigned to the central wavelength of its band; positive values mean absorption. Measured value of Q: -2.8 Angstrom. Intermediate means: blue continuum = 0.775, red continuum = 0.689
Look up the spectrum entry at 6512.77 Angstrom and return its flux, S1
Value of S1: 0.7695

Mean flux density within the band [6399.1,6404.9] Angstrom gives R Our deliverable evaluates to 0.774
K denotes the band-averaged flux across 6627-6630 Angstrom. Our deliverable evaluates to 0.783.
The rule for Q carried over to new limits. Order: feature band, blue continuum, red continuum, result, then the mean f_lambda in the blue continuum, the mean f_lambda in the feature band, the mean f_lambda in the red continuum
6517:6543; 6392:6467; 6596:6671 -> -1.55 Angstrom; 0.763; 0.79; 0.728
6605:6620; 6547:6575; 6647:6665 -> -3.33 Angstrom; 0.801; 0.804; 0.536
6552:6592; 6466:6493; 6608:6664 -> -2.82 Angstrom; 0.805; 0.803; 0.712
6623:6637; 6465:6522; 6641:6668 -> -3.26 Angstrom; 0.792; 0.783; 0.607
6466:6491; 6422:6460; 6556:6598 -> -1.27 Angstrom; 0.76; 0.812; 0.806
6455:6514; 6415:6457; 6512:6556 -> -1.85 Angstrom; 0.758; 0.793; 0.781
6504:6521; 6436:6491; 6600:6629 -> 0.51 Angstrom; 0.789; 0.769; 0.799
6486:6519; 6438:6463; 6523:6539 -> 0.33 Angstrom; 0.758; 0.783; 0.809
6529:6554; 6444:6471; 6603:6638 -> 0.38 Angstrom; 0.774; 0.773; 0.795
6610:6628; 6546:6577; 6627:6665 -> -1.59 Angstrom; 0.797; 0.777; 0.674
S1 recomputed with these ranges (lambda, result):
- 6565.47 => 0.8365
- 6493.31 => 0.7756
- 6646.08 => 0.7393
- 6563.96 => 0.8883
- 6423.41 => 0.7958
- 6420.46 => 0.804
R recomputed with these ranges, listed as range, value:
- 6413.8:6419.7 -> 0.774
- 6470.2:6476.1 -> 0.807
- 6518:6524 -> 0.788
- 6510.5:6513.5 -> 0.757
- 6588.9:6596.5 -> 0.803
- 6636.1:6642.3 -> 0.859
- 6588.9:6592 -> 0.798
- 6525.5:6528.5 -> 0.829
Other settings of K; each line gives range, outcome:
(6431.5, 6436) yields 0.739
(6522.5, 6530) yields 0.823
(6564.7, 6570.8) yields 0.82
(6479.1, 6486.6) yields 0.802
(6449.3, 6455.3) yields 0.73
